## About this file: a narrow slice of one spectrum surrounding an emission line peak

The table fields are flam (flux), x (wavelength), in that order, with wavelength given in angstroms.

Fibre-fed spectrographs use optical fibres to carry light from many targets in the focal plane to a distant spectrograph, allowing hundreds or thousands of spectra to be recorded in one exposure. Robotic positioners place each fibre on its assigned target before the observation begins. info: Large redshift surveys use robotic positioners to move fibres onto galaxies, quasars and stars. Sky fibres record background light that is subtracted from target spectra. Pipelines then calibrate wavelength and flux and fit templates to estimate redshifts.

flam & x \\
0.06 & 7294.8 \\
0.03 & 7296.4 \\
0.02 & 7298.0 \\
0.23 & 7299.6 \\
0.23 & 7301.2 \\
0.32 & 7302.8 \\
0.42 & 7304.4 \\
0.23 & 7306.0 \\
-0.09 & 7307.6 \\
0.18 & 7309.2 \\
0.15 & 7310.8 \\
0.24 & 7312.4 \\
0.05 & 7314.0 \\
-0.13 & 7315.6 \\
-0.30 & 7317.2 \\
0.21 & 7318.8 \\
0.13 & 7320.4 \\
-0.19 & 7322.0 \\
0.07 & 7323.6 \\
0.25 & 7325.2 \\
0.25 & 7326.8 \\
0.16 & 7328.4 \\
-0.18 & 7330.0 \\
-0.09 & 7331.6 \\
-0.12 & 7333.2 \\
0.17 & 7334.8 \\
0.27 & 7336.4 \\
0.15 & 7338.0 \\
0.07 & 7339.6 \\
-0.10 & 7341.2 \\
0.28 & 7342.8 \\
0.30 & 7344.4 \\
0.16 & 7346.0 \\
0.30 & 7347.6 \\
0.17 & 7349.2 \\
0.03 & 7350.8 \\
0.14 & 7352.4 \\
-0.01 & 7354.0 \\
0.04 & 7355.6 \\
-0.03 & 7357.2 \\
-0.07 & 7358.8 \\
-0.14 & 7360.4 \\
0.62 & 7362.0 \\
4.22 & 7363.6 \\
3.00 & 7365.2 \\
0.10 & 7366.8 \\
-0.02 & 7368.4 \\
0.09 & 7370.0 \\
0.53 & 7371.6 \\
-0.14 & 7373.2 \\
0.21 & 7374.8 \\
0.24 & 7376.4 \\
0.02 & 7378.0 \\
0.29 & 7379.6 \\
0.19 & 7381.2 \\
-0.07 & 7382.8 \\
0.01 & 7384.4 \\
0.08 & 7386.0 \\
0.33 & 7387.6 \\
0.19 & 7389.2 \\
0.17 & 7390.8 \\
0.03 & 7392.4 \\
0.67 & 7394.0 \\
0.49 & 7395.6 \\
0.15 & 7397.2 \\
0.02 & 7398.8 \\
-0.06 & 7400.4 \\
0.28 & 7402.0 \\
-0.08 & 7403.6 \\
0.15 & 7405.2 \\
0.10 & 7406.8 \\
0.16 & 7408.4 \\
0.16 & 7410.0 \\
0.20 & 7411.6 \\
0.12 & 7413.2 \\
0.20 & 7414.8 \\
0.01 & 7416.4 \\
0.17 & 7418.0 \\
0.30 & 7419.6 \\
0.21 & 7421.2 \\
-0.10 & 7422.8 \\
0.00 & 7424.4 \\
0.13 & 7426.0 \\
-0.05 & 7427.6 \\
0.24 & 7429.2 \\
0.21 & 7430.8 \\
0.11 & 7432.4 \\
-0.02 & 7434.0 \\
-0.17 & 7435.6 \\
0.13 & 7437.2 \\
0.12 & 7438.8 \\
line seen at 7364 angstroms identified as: H-alpha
